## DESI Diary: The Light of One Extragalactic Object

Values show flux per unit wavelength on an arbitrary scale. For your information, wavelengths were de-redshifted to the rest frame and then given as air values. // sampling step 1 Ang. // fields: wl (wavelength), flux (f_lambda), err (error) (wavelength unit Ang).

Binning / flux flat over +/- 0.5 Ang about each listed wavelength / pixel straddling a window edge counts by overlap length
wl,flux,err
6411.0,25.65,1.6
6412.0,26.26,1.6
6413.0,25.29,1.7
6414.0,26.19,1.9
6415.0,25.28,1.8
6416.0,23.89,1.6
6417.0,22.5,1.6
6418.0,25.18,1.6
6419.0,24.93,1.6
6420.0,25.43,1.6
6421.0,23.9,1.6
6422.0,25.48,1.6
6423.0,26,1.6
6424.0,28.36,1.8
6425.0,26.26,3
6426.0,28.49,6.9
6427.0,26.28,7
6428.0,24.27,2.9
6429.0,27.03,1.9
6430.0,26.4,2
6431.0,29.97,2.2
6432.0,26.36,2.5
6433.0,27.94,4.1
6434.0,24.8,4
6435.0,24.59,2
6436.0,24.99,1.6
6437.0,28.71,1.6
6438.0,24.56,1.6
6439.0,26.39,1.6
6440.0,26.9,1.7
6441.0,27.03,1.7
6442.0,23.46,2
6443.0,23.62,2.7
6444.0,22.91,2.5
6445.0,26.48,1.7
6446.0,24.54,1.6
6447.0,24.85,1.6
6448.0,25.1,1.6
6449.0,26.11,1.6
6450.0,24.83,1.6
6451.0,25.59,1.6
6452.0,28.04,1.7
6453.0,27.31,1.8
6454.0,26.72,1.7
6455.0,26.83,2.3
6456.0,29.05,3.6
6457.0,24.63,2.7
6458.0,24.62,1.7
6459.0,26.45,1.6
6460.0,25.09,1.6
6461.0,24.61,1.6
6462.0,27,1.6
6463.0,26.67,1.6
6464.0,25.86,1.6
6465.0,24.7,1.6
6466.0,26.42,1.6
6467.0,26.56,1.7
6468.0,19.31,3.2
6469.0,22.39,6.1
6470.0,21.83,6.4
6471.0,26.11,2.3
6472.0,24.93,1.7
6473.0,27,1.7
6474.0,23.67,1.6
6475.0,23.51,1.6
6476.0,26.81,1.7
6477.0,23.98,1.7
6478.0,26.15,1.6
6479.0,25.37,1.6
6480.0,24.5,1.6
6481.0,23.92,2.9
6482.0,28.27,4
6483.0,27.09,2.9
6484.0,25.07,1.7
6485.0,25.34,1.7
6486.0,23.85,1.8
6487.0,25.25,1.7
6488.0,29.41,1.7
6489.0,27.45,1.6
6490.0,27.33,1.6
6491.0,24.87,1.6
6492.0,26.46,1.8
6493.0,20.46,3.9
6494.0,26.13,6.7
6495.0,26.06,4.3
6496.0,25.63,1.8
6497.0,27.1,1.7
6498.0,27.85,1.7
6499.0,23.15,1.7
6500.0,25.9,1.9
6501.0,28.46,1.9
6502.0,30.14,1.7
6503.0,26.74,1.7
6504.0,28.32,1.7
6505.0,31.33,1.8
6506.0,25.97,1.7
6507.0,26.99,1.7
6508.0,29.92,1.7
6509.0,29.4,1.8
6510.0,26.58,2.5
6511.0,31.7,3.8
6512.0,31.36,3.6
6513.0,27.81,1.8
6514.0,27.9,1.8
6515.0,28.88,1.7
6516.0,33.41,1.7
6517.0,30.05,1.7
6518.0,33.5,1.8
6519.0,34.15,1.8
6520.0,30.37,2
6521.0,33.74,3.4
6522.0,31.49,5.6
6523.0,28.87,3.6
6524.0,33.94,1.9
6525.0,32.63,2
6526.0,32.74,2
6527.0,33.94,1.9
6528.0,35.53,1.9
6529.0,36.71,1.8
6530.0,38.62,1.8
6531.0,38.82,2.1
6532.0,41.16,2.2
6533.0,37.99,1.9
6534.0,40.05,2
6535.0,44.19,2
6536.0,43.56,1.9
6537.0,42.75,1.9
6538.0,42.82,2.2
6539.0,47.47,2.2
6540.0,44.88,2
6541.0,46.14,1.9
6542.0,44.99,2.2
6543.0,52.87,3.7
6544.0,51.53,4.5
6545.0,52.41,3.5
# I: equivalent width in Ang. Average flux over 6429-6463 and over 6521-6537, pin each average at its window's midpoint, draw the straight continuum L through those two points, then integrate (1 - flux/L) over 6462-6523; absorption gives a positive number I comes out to 9.6 Ang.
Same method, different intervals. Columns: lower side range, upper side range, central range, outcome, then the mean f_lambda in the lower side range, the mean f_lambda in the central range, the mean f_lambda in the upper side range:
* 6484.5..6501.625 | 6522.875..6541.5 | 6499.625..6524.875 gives 1.9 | 26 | 29.9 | 39.3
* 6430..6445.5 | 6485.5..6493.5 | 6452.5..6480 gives 0.5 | 25.9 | 25.3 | 25.6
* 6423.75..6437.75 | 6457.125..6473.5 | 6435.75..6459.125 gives 0.0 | 26.7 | 25.8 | 25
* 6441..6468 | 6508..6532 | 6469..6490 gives 2.1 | 25.6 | 25.4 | 32.4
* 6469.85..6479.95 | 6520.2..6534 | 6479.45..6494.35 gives 0.9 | 25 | 25.7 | 35.2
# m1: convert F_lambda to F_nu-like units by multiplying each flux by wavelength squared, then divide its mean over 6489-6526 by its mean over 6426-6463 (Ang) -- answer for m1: 1.1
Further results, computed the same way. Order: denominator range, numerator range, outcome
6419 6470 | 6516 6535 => 1.39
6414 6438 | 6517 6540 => 1.48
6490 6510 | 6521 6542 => 1.46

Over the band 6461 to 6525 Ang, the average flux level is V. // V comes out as 27.2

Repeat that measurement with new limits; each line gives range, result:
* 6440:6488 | 25.4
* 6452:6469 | 25.7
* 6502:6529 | 30.8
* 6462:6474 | 24.8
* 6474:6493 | 25.6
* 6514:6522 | 31.7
